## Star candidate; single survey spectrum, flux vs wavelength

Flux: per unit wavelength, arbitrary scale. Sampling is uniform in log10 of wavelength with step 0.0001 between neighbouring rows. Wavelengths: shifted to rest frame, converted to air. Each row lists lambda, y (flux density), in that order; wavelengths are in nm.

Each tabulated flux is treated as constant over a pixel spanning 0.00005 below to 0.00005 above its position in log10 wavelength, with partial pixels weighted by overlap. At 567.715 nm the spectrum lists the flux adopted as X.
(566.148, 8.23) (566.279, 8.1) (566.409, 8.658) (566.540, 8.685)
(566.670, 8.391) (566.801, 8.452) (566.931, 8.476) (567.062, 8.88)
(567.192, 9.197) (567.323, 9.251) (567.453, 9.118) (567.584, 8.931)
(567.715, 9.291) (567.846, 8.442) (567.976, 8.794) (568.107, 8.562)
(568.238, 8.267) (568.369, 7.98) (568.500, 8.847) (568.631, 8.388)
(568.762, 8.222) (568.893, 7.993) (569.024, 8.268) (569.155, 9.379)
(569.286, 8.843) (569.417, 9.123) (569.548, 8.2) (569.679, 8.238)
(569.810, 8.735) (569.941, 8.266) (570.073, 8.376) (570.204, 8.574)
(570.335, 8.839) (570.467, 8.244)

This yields 9.291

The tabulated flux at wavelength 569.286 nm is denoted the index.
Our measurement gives 8.843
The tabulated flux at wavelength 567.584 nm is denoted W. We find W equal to 8.931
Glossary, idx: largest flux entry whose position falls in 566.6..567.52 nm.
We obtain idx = 9.251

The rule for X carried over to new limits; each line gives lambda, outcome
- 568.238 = 8.267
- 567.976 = 8.794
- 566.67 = 8.391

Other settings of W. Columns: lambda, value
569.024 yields 8.268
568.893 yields 7.993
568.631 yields 8.388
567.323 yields 9.251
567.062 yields 8.88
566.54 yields 8.685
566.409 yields 8.658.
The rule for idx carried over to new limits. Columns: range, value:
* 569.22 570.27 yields 9.123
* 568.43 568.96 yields 8.847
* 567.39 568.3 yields 9.291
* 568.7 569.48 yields 9.379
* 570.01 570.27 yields 8.574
